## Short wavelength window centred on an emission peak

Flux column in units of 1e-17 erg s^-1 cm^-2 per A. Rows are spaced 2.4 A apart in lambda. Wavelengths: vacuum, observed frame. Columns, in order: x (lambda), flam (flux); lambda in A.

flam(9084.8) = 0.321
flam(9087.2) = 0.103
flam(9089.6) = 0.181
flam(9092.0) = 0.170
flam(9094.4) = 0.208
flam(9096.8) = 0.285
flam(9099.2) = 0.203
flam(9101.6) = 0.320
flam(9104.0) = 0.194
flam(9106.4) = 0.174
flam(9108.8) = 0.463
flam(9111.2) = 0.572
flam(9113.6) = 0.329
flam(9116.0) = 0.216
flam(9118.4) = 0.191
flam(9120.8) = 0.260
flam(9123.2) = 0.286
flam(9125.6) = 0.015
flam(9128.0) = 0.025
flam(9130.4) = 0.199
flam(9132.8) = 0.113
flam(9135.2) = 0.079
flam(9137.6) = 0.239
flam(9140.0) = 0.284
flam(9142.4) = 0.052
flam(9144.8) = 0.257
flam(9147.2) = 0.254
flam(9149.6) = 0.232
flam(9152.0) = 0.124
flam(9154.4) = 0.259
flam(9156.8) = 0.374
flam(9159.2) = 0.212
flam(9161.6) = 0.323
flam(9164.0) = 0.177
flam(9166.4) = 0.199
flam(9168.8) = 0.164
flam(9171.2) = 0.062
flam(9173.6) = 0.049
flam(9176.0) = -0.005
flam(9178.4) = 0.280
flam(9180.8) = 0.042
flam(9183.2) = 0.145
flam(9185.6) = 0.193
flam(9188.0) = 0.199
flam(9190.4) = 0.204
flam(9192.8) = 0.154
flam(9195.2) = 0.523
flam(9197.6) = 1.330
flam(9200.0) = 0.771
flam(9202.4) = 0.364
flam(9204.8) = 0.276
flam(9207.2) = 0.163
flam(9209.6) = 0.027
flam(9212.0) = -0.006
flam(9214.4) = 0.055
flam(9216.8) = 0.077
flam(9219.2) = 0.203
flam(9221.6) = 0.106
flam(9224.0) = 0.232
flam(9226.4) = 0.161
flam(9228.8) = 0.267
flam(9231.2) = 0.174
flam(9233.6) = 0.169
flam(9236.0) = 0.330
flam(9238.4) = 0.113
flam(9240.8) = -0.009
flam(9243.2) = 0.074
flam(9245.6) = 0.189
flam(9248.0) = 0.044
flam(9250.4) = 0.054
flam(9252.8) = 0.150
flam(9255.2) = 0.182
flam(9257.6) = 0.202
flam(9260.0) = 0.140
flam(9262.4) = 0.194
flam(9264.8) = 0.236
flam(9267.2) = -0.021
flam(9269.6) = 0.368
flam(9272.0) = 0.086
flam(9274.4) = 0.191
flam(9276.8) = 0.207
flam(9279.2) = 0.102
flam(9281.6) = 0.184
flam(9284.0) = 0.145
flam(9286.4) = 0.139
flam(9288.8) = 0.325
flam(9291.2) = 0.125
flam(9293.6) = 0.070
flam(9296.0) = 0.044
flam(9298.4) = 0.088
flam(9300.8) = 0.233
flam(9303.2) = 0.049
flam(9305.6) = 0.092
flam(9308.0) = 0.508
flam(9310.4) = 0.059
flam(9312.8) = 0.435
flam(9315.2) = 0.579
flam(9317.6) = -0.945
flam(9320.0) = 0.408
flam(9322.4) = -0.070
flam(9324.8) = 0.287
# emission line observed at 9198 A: [O III]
